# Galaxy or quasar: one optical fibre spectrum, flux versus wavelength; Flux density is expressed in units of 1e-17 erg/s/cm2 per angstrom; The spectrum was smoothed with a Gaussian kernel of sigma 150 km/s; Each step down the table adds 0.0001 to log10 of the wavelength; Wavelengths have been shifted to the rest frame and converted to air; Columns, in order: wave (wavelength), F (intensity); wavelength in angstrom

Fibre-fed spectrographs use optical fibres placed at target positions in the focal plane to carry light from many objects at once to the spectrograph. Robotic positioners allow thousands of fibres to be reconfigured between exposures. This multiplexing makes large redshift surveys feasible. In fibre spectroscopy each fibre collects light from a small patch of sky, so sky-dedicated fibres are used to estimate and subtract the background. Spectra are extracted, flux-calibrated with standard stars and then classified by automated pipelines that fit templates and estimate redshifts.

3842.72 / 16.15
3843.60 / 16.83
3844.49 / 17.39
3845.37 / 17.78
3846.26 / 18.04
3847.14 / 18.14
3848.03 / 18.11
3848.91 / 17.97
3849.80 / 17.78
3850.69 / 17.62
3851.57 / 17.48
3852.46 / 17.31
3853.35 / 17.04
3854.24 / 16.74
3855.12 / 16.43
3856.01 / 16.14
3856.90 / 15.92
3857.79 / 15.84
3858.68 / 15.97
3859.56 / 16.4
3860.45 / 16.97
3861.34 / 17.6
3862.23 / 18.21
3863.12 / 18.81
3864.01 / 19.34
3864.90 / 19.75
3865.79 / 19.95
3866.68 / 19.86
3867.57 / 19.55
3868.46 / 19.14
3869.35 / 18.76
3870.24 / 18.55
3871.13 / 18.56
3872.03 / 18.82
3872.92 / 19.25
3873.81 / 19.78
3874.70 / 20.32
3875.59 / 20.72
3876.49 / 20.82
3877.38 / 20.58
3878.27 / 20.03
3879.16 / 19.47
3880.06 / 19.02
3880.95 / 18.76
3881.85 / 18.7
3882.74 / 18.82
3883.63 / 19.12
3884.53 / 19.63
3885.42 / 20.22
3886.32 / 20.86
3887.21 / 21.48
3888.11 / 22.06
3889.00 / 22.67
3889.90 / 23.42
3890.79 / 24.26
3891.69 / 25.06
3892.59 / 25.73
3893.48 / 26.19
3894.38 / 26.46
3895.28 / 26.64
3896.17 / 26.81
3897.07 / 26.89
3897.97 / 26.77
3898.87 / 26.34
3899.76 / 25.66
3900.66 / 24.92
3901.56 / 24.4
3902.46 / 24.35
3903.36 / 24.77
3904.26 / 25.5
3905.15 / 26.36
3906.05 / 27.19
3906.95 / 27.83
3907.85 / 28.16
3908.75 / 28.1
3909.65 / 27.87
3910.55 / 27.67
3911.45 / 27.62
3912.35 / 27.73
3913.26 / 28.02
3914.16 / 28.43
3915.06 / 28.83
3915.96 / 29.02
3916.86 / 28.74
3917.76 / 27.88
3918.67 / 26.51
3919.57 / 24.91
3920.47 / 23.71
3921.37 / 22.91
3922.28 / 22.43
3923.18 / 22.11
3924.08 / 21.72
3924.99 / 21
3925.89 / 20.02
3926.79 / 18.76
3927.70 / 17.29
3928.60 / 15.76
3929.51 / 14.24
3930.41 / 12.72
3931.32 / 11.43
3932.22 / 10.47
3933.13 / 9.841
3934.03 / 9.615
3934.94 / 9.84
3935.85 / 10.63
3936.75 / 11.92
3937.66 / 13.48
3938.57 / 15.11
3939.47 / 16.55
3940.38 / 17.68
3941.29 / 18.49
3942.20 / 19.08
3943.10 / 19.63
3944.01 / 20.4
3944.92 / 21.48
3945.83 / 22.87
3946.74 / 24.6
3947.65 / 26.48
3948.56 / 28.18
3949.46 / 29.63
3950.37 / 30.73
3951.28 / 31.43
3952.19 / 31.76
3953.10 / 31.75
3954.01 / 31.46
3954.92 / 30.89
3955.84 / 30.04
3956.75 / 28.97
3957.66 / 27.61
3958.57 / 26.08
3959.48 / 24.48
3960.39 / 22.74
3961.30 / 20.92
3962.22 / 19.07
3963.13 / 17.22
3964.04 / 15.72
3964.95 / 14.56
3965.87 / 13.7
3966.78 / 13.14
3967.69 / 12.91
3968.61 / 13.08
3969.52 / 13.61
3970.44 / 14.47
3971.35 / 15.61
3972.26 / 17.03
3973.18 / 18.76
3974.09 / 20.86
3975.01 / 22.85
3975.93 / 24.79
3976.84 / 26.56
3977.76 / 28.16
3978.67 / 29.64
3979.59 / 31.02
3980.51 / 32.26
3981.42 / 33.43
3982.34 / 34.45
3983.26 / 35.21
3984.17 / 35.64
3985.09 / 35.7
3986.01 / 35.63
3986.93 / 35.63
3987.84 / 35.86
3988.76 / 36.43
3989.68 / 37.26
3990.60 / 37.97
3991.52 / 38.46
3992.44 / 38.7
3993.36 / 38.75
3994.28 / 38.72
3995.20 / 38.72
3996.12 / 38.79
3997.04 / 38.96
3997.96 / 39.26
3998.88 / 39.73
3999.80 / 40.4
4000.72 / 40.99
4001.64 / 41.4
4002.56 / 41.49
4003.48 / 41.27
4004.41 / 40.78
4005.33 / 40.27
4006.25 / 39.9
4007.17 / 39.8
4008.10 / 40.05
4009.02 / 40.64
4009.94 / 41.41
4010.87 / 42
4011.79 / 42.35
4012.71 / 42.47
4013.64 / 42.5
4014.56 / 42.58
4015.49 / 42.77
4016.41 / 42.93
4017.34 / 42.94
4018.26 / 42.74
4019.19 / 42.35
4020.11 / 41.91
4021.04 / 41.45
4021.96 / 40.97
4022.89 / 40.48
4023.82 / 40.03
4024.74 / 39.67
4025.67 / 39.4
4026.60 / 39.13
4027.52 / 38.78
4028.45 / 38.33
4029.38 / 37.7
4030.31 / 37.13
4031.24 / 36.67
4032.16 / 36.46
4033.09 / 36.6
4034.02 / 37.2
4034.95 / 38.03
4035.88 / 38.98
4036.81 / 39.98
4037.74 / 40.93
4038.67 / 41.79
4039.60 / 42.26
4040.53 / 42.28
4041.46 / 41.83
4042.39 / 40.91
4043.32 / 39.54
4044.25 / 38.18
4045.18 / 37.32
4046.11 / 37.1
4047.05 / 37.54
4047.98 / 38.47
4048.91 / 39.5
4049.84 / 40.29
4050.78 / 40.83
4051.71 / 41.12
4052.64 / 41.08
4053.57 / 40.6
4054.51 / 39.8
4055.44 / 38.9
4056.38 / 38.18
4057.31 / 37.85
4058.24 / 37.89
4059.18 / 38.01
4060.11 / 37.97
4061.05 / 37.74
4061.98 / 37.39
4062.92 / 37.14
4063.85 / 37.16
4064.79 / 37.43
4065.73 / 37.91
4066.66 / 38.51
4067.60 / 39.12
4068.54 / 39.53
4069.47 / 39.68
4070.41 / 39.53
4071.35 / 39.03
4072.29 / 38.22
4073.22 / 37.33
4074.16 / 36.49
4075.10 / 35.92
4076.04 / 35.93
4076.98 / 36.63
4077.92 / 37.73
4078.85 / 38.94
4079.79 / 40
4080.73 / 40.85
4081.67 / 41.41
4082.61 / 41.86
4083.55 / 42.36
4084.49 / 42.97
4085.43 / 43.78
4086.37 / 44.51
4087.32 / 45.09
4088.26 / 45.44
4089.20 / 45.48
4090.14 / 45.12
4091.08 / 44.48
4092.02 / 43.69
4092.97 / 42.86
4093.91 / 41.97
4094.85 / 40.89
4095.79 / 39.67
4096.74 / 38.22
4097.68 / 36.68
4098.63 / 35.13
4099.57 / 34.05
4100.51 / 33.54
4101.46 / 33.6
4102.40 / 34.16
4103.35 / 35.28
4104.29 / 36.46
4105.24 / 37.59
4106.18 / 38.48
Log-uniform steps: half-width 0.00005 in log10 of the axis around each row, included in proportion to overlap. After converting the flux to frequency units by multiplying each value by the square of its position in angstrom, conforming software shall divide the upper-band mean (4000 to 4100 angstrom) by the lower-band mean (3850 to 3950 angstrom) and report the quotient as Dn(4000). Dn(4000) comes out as 2.0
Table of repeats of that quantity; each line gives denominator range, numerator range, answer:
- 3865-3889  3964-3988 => 1.30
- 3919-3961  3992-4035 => 1.96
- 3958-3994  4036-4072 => 1.55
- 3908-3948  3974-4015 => 1.87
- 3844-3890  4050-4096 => 2.37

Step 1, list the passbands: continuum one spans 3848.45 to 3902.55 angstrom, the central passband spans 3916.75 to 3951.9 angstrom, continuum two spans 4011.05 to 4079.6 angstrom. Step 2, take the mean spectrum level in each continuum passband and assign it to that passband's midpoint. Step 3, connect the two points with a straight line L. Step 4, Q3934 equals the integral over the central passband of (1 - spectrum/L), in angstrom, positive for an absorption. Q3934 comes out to 9.46 angstrom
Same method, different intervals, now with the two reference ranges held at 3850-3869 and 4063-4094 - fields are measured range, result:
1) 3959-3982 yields 6.8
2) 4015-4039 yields -3.2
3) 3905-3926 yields -2.4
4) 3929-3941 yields 6.1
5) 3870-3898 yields -1.9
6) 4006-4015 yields -2.2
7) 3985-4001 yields -3.3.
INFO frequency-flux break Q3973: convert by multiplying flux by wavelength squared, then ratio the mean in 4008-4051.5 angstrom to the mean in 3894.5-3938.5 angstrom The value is 1.9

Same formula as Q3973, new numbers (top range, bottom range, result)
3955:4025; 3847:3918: 1.58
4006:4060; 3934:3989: 1.75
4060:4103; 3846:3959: 1.99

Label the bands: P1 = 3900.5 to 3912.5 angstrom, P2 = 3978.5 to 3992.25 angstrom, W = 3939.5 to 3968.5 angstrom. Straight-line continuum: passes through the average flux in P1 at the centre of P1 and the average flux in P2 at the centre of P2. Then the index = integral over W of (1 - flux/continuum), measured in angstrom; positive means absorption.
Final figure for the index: 7.8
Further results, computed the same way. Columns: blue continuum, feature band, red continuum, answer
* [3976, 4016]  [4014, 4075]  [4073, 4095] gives 0.7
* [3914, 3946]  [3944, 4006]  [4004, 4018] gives 4.5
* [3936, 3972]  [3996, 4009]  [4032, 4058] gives -3.9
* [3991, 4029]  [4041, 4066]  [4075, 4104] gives 0.9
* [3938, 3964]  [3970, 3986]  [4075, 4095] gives 0.5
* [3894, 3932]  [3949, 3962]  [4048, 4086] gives 0.0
